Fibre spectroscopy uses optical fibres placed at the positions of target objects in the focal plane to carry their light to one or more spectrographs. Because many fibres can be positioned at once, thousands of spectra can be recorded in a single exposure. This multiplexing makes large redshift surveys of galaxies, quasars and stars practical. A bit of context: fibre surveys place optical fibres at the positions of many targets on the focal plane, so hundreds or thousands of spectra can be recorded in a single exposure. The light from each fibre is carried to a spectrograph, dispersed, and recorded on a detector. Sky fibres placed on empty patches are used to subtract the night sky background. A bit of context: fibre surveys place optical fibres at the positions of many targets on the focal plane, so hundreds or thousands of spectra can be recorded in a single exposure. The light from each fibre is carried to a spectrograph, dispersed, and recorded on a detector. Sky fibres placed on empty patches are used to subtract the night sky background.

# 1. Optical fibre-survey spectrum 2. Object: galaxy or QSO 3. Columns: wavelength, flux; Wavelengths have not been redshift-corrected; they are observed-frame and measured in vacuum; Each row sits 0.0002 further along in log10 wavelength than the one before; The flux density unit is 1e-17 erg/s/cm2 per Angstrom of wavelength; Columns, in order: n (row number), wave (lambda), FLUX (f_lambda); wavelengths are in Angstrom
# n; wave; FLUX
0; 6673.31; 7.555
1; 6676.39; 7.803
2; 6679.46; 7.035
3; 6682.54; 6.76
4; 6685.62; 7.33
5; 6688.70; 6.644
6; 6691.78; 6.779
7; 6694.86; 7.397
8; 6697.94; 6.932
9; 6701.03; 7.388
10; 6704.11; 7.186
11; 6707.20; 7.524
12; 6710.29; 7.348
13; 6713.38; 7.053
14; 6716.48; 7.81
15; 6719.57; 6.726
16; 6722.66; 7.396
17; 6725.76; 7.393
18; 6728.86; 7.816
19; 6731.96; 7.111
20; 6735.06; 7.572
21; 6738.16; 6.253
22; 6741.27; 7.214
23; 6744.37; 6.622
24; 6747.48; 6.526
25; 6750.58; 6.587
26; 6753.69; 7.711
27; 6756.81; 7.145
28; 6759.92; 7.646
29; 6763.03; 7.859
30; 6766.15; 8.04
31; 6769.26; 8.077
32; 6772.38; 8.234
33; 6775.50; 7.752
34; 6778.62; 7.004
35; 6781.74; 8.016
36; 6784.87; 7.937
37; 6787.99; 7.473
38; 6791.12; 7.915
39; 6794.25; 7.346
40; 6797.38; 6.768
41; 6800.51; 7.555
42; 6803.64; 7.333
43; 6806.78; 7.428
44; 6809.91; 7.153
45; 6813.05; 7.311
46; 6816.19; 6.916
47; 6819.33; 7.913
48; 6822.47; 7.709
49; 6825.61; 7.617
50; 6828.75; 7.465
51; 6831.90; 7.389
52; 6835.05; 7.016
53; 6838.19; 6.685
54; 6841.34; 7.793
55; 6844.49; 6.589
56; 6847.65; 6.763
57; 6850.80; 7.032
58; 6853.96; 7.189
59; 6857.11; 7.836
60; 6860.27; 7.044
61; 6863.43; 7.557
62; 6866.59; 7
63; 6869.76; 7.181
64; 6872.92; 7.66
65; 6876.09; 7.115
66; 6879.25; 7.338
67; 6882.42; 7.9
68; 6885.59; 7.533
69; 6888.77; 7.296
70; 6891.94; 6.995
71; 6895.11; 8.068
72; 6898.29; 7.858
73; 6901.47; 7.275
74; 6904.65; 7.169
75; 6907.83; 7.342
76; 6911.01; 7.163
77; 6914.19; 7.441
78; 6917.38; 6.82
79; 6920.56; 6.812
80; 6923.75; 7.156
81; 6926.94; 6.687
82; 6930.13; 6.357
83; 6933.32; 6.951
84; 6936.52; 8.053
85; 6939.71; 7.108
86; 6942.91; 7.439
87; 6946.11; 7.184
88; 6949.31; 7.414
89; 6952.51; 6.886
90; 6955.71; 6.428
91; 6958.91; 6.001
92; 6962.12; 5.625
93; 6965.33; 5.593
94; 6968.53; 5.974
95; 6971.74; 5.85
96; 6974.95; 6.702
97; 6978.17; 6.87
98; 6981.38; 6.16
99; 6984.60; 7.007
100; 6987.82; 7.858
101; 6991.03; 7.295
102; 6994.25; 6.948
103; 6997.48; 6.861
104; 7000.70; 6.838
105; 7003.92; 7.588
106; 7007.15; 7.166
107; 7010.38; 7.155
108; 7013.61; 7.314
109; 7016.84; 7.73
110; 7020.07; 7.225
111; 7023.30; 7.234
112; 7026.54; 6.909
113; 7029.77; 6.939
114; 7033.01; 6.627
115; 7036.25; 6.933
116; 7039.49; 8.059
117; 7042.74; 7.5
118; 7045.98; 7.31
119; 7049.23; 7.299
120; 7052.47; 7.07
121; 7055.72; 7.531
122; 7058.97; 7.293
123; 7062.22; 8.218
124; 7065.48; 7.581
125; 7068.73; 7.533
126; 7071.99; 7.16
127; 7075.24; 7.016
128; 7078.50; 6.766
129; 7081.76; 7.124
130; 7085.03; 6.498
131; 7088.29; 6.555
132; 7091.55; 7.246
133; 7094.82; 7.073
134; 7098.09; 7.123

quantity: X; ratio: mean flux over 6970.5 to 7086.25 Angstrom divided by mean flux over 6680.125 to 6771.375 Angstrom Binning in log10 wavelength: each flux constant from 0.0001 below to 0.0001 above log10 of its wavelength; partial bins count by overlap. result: 0.99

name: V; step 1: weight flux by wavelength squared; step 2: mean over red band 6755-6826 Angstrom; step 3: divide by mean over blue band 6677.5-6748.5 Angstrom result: 1.09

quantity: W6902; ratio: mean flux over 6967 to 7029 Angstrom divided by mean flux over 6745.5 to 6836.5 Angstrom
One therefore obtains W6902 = 0.93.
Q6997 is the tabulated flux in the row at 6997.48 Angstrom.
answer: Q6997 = 6.861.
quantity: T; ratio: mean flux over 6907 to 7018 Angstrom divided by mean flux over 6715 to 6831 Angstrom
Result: 0.93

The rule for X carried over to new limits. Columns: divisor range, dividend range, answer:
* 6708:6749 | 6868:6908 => 1.04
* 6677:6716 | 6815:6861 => 1.02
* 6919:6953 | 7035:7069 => 1.05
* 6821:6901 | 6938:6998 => 0.91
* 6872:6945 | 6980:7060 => 0.99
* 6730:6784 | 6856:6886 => 1.00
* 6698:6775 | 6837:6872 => 0.98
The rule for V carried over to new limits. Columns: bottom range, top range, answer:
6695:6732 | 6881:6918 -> 1.07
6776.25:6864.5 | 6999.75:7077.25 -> 1.06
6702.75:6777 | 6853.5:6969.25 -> 1.01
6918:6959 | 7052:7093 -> 1.07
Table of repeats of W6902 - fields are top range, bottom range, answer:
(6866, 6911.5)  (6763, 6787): 0.94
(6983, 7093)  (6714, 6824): 0.97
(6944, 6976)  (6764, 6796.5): 0.82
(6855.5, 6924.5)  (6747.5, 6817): 0.98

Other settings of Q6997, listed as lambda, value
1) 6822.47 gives 7.709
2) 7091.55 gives 7.246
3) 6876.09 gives 7.115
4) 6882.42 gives 7.9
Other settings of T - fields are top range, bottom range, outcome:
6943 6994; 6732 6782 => 0.90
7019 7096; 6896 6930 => 1.01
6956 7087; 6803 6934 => 0.96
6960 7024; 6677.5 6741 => 0.95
